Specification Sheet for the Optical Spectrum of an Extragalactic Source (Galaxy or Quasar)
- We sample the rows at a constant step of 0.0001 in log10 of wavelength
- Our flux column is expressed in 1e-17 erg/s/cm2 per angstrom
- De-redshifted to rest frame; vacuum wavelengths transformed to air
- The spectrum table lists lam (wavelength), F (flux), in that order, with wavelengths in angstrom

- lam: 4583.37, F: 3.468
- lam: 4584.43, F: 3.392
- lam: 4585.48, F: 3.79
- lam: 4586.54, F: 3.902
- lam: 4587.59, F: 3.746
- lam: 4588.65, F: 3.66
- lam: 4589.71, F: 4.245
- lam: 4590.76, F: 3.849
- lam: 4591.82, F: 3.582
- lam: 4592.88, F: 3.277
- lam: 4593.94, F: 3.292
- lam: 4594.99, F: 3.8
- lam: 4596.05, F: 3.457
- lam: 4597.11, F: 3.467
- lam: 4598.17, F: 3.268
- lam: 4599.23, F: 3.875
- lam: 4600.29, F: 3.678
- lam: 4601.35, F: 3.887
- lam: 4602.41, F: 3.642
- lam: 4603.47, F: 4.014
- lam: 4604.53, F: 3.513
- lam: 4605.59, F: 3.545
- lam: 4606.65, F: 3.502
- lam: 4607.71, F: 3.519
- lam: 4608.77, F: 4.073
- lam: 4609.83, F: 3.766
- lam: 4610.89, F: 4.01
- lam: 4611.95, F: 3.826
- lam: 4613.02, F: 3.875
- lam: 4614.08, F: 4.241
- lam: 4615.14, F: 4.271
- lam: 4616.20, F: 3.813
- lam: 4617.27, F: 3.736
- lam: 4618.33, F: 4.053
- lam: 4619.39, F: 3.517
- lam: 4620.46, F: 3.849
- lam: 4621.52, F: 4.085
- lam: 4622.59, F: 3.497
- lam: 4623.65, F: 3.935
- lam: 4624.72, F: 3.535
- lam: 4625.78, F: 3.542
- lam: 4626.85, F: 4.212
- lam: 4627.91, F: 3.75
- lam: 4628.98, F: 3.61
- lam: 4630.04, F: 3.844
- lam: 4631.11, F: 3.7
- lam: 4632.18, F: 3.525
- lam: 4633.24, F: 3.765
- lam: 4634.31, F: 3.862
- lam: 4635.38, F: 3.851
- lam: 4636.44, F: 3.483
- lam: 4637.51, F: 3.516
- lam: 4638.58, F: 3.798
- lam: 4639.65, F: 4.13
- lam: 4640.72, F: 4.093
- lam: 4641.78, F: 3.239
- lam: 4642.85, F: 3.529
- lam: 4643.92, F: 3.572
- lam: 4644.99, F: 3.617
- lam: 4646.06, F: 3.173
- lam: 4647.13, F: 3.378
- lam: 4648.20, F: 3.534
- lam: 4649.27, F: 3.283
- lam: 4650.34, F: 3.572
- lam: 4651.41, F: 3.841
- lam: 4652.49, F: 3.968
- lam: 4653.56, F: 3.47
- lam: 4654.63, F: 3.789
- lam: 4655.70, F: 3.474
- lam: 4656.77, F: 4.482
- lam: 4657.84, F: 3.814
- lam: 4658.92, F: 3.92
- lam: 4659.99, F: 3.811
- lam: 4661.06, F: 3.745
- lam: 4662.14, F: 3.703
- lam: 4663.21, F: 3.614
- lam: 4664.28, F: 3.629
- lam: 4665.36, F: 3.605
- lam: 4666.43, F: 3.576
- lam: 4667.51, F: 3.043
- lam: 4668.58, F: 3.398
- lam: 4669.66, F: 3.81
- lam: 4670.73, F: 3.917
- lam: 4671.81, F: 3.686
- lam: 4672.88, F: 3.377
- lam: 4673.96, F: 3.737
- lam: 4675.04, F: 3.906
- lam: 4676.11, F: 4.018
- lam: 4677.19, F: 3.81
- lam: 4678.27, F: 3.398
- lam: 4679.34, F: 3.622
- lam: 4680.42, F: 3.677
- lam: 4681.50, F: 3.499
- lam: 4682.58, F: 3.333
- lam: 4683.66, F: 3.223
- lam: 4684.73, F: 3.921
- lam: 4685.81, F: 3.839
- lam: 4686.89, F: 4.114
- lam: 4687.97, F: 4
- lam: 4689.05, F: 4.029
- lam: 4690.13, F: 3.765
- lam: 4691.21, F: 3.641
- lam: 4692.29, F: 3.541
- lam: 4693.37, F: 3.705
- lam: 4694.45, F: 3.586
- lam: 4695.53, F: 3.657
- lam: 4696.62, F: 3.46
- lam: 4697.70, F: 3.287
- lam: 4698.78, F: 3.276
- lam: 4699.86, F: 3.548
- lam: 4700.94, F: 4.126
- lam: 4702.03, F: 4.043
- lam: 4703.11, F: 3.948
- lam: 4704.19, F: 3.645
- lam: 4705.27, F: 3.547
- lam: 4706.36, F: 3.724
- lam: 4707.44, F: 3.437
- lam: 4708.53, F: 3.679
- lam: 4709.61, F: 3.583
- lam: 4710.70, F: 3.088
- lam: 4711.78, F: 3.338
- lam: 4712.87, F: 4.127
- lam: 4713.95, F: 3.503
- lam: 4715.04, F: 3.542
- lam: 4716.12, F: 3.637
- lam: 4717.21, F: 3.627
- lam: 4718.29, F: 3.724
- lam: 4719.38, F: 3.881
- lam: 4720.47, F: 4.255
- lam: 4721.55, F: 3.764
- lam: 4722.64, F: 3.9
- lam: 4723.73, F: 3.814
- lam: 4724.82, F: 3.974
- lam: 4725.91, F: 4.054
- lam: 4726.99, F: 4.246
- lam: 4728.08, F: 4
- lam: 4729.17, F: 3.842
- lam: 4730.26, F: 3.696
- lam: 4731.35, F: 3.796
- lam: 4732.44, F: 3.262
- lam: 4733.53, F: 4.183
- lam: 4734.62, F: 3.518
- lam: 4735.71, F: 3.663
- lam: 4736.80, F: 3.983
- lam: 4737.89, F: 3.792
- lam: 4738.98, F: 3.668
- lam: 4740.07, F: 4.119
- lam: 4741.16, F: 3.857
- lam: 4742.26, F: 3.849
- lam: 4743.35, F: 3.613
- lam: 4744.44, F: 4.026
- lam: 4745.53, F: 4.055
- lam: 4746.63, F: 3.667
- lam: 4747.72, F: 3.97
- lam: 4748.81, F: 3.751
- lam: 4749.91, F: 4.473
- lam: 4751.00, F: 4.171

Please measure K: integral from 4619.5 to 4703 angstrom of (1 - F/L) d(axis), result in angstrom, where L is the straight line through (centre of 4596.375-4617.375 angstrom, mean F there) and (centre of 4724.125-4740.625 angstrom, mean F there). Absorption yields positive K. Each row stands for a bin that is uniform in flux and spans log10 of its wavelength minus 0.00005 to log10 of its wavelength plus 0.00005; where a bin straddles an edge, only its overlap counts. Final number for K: 2.64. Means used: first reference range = 3.77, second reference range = 3.85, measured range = 3.69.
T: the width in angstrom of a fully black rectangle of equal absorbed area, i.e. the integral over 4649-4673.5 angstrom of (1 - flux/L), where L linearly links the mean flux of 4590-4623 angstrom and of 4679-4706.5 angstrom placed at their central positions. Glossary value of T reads 0.2 angstrom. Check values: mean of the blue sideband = 3.74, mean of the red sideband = 3.68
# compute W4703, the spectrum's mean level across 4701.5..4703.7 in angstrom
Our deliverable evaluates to 4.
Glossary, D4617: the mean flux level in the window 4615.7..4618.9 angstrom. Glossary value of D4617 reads 3.86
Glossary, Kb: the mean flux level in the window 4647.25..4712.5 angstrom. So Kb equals 3.66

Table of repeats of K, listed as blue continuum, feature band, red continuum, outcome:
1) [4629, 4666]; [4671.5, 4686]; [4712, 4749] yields 0.4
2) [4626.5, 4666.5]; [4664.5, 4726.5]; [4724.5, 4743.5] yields 1.6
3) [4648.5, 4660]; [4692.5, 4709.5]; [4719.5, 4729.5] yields 1.2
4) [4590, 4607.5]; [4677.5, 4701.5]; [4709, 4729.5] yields 0.6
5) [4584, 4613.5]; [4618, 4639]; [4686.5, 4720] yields -0.3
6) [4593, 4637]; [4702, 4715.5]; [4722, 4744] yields 0.7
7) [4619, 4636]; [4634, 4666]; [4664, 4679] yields 0.1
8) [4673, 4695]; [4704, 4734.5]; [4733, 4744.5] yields 0.4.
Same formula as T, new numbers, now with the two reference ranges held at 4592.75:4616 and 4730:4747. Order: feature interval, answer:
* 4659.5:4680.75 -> 0.6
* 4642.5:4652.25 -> 0.6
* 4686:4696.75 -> 0.0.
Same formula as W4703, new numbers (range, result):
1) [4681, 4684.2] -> 3.36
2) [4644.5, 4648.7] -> 3.42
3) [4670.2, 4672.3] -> 3.8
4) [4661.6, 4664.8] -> 3.65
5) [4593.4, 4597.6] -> 3.51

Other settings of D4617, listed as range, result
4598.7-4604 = 3.82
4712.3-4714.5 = 3.8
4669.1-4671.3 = 3.85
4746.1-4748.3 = 3.83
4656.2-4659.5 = 4.06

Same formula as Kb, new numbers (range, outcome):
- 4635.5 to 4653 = 3.61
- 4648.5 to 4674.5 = 3.68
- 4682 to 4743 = 3.74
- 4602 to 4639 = 3.78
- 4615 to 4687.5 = 3.7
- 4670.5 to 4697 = 3.7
